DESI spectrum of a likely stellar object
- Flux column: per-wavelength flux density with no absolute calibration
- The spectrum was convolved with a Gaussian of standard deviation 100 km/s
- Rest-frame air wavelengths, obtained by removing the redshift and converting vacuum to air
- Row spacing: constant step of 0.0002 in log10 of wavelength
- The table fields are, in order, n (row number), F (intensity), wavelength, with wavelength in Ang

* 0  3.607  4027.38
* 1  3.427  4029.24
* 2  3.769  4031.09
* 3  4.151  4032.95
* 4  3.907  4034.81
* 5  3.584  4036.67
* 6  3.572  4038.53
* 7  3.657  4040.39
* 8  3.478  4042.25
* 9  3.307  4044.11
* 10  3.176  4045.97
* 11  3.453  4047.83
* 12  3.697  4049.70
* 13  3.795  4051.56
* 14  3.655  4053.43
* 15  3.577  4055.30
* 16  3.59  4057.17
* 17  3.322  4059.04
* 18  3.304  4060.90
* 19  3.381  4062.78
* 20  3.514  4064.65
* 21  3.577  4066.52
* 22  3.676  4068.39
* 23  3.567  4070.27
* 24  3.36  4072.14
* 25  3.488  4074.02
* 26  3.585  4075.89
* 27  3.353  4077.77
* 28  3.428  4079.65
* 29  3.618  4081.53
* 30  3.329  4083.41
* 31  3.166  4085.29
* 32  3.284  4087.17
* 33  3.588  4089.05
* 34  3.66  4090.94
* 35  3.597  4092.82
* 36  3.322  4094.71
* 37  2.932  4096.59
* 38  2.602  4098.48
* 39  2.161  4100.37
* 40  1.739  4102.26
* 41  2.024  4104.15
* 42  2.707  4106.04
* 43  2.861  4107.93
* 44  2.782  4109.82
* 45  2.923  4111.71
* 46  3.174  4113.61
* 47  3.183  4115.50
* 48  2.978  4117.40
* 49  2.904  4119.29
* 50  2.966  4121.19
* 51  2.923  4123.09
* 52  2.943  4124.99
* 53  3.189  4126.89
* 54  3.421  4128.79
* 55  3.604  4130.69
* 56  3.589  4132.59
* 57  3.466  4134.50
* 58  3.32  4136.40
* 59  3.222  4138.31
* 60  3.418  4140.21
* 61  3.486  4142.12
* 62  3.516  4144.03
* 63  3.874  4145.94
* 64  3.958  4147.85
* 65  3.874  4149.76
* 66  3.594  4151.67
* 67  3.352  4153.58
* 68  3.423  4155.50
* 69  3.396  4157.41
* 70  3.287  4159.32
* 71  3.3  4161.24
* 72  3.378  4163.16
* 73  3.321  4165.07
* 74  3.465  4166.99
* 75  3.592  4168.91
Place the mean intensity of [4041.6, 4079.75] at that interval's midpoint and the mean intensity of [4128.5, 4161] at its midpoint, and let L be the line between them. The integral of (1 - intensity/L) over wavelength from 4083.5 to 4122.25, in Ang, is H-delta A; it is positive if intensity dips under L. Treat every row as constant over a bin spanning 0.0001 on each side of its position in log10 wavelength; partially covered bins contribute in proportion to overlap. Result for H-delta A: 6.3 Ang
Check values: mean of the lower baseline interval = 3.49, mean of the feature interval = 2.94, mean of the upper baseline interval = 3.51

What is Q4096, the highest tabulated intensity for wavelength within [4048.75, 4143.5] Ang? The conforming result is 3.795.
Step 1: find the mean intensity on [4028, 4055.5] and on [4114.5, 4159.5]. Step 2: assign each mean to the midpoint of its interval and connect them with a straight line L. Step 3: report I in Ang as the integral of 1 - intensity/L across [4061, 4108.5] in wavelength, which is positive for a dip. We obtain 4.4 Ang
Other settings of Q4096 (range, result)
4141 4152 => 3.958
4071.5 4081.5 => 3.585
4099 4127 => 3.189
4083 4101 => 3.66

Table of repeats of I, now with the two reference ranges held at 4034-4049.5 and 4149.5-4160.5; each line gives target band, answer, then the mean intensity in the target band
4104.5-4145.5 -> 3.7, 3.16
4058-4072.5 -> 0.2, 3.47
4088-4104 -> 2.7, 2.9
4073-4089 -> 0.4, 3.42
